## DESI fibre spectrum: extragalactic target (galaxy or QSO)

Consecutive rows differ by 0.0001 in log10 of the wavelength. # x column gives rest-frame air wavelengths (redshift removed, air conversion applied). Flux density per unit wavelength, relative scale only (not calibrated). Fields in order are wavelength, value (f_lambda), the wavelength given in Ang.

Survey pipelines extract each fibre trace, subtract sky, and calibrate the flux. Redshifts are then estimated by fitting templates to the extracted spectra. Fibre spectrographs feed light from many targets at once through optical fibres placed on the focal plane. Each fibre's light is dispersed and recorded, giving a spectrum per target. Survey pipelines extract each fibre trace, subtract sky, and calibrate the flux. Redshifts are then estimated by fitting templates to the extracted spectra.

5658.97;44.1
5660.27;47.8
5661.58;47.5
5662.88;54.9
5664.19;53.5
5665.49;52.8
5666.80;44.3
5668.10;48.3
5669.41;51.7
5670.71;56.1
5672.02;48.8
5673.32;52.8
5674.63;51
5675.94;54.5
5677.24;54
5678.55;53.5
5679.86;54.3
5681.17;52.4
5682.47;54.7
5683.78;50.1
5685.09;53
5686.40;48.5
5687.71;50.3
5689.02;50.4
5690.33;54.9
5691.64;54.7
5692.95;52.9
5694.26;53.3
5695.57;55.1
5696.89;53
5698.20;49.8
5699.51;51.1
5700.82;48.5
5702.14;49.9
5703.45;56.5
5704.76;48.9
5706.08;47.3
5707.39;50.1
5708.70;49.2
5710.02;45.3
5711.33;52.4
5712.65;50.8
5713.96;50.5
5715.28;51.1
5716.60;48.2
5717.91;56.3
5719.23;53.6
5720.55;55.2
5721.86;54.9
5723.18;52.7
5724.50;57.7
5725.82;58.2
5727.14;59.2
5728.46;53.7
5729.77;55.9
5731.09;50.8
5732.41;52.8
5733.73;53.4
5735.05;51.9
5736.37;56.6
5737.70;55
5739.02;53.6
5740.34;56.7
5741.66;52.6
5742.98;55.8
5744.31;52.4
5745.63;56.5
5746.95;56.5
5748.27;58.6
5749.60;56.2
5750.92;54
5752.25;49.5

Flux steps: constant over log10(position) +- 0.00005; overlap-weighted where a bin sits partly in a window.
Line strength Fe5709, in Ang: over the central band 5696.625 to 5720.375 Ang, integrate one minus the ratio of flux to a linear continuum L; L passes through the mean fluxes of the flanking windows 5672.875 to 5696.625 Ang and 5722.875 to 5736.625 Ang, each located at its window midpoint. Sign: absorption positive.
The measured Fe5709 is 1.4 Ang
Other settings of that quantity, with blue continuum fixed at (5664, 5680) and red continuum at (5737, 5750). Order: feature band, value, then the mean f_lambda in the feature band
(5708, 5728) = 0.4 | 53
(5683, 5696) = 0.1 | 52.3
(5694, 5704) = 0.2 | 52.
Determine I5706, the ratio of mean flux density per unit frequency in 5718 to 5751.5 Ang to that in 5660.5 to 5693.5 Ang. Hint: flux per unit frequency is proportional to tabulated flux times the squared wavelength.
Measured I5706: 1.1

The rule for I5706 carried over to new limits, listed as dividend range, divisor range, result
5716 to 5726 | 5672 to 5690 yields 1.06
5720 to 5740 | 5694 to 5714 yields 1.09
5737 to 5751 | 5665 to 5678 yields 1.10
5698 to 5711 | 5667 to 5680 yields 0.96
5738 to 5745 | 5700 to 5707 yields 1.10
